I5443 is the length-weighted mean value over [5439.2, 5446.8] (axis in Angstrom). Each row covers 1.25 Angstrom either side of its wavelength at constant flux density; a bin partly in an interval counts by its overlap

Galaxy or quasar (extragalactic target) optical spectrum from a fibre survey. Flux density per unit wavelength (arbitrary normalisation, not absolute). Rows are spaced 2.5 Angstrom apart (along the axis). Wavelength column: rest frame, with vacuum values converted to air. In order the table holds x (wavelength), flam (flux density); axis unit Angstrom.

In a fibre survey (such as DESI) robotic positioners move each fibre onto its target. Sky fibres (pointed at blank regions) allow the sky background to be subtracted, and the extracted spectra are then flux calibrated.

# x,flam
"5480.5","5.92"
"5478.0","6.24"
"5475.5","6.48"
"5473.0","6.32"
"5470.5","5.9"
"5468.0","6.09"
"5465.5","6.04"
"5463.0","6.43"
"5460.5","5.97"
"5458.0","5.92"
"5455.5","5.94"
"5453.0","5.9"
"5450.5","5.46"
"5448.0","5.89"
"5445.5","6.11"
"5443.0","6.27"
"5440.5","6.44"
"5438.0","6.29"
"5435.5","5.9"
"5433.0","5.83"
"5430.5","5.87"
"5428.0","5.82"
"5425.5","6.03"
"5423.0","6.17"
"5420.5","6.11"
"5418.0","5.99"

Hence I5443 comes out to 6.27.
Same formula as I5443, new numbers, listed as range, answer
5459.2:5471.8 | 6.09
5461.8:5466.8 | 6.23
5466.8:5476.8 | 6.2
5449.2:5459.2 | 5.8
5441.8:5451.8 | 5.93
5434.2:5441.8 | 6.21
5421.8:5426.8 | 6.1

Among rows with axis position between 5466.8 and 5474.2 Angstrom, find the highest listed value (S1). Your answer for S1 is 6.32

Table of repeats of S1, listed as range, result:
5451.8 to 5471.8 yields 6.43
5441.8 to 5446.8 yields 6.27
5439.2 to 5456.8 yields 6.44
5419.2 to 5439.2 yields 6.29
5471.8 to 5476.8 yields 6.48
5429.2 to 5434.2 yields 5.87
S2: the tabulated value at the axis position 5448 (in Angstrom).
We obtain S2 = 5.89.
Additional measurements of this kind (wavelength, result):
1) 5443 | 6.27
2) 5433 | 5.83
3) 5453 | 5.9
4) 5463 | 6.43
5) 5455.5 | 5.94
